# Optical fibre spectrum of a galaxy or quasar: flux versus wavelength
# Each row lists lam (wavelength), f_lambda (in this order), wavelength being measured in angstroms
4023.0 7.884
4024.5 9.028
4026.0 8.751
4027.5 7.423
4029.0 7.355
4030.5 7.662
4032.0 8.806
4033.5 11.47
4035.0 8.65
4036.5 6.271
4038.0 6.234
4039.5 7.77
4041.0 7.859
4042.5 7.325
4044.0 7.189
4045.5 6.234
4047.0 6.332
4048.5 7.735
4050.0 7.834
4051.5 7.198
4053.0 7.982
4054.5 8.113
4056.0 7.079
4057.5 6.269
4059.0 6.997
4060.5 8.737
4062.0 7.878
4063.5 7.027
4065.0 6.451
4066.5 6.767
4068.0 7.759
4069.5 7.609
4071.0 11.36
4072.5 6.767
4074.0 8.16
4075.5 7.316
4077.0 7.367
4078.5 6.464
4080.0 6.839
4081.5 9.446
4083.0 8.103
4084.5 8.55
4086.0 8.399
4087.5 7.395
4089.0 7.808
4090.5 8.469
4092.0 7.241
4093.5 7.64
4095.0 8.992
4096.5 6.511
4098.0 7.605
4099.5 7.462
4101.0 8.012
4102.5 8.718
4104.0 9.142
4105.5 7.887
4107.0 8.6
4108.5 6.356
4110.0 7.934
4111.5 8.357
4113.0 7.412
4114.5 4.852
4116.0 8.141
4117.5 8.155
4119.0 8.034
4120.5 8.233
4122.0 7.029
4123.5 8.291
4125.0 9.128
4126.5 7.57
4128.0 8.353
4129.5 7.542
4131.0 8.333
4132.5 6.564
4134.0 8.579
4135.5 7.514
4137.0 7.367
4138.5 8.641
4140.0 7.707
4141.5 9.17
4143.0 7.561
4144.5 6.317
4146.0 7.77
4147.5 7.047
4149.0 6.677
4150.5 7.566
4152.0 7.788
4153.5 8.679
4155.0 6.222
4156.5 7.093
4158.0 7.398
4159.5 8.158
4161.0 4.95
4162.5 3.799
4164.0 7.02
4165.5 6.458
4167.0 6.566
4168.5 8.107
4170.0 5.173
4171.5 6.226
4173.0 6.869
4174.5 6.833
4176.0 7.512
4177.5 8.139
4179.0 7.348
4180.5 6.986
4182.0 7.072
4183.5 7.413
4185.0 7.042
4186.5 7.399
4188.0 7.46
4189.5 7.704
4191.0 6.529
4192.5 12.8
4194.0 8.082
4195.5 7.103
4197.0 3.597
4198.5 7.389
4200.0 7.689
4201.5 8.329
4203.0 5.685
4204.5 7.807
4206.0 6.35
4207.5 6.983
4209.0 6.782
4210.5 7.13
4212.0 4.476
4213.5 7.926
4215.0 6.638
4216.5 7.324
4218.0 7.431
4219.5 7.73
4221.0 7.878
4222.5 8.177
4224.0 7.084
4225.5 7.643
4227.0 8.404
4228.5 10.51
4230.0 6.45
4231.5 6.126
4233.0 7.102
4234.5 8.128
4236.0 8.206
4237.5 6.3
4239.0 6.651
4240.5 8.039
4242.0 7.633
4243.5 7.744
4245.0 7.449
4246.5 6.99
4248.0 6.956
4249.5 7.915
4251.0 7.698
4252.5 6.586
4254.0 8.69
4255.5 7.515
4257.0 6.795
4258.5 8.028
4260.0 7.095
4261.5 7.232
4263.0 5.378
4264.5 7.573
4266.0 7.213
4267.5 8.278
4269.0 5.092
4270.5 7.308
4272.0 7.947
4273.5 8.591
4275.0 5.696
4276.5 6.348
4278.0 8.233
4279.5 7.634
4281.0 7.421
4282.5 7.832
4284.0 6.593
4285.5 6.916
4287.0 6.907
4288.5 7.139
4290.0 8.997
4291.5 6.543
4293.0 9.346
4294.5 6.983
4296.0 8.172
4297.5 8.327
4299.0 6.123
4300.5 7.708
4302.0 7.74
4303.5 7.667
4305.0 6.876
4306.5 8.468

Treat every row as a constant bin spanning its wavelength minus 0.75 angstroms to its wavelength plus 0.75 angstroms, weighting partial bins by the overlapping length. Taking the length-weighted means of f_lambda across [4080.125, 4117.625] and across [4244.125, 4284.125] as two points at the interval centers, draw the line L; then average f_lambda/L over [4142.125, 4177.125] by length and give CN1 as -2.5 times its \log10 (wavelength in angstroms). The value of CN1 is 0.11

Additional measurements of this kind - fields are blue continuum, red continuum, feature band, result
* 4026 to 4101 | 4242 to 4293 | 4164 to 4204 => 0.04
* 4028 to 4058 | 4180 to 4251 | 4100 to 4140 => -0.05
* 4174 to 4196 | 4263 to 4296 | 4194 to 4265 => 0.04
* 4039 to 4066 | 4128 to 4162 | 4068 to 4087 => -0.09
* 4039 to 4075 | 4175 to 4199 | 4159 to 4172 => 0.20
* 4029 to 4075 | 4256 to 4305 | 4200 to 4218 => 0.08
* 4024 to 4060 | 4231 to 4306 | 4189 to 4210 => 0.02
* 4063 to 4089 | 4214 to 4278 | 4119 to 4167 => 0.03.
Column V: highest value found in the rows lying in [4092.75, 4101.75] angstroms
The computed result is 8.992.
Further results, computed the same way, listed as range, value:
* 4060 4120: 11.36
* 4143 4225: 12.8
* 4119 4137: 9.128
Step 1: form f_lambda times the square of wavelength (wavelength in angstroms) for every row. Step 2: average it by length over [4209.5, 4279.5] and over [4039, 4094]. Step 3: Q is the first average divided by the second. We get 1.05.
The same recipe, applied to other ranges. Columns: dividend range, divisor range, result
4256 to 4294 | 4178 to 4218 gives 1.05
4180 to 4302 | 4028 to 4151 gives 1.03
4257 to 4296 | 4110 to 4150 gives 1.02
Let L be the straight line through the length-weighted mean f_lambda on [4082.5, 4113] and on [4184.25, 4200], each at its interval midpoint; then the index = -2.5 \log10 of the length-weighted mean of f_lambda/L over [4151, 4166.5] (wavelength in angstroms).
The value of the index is 0.14 mag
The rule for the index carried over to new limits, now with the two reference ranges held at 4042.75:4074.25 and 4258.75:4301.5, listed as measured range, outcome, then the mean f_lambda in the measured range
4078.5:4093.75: -0.065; 7.93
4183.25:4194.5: -0.098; 8.08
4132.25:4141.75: -0.073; 7.94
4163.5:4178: 0.081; 6.87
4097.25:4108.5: -0.088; 8.08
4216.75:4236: -0.053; 7.73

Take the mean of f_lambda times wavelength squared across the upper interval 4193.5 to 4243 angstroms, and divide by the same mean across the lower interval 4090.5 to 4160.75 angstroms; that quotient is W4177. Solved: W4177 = 1.0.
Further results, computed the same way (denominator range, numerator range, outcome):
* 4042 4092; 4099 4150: 1.05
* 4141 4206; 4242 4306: 1.08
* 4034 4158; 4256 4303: 1.04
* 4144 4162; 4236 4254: 1.08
